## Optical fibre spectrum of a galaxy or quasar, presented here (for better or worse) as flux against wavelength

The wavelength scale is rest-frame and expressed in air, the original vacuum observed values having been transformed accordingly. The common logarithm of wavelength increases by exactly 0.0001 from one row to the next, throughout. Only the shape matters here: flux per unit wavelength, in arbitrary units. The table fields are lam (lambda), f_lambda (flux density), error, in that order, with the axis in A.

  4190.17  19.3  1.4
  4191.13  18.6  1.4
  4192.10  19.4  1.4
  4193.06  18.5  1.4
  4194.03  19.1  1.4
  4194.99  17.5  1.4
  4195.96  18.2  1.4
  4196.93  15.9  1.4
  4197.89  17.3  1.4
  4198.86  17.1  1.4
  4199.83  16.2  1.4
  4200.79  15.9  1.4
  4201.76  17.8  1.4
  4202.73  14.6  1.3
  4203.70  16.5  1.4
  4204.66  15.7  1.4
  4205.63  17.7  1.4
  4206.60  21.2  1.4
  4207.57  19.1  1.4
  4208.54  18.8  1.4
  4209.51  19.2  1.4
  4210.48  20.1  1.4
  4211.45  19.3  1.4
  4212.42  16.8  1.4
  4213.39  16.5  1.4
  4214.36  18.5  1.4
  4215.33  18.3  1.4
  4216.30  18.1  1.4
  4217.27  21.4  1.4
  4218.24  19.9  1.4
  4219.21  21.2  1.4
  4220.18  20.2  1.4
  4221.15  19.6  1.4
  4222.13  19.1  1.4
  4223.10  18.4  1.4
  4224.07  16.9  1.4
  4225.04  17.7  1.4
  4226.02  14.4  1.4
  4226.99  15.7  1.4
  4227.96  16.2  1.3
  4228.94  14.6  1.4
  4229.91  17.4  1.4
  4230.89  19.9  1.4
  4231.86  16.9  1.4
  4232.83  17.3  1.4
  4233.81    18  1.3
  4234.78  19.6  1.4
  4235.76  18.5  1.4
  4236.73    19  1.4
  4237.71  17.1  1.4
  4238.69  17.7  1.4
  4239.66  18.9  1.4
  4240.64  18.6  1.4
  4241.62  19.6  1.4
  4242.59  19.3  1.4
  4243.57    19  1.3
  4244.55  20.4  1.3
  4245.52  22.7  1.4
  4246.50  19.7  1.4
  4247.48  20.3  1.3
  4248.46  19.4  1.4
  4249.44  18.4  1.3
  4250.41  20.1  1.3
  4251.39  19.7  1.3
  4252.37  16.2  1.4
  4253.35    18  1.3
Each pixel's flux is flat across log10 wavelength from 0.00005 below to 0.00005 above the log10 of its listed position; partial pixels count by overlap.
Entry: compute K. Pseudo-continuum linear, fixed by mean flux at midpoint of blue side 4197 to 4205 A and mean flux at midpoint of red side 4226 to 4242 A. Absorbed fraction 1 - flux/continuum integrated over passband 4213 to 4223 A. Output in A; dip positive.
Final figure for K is -1.3 A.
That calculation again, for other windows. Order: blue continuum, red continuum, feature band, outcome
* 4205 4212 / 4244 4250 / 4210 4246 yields 2.3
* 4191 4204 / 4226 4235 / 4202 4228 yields -1.6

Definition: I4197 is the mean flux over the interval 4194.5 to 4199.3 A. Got 17.2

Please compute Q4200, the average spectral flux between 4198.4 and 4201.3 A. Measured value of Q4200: 16.4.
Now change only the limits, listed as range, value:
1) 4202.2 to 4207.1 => 17.1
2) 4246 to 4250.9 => 19.6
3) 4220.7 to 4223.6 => 19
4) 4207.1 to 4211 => 19.3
